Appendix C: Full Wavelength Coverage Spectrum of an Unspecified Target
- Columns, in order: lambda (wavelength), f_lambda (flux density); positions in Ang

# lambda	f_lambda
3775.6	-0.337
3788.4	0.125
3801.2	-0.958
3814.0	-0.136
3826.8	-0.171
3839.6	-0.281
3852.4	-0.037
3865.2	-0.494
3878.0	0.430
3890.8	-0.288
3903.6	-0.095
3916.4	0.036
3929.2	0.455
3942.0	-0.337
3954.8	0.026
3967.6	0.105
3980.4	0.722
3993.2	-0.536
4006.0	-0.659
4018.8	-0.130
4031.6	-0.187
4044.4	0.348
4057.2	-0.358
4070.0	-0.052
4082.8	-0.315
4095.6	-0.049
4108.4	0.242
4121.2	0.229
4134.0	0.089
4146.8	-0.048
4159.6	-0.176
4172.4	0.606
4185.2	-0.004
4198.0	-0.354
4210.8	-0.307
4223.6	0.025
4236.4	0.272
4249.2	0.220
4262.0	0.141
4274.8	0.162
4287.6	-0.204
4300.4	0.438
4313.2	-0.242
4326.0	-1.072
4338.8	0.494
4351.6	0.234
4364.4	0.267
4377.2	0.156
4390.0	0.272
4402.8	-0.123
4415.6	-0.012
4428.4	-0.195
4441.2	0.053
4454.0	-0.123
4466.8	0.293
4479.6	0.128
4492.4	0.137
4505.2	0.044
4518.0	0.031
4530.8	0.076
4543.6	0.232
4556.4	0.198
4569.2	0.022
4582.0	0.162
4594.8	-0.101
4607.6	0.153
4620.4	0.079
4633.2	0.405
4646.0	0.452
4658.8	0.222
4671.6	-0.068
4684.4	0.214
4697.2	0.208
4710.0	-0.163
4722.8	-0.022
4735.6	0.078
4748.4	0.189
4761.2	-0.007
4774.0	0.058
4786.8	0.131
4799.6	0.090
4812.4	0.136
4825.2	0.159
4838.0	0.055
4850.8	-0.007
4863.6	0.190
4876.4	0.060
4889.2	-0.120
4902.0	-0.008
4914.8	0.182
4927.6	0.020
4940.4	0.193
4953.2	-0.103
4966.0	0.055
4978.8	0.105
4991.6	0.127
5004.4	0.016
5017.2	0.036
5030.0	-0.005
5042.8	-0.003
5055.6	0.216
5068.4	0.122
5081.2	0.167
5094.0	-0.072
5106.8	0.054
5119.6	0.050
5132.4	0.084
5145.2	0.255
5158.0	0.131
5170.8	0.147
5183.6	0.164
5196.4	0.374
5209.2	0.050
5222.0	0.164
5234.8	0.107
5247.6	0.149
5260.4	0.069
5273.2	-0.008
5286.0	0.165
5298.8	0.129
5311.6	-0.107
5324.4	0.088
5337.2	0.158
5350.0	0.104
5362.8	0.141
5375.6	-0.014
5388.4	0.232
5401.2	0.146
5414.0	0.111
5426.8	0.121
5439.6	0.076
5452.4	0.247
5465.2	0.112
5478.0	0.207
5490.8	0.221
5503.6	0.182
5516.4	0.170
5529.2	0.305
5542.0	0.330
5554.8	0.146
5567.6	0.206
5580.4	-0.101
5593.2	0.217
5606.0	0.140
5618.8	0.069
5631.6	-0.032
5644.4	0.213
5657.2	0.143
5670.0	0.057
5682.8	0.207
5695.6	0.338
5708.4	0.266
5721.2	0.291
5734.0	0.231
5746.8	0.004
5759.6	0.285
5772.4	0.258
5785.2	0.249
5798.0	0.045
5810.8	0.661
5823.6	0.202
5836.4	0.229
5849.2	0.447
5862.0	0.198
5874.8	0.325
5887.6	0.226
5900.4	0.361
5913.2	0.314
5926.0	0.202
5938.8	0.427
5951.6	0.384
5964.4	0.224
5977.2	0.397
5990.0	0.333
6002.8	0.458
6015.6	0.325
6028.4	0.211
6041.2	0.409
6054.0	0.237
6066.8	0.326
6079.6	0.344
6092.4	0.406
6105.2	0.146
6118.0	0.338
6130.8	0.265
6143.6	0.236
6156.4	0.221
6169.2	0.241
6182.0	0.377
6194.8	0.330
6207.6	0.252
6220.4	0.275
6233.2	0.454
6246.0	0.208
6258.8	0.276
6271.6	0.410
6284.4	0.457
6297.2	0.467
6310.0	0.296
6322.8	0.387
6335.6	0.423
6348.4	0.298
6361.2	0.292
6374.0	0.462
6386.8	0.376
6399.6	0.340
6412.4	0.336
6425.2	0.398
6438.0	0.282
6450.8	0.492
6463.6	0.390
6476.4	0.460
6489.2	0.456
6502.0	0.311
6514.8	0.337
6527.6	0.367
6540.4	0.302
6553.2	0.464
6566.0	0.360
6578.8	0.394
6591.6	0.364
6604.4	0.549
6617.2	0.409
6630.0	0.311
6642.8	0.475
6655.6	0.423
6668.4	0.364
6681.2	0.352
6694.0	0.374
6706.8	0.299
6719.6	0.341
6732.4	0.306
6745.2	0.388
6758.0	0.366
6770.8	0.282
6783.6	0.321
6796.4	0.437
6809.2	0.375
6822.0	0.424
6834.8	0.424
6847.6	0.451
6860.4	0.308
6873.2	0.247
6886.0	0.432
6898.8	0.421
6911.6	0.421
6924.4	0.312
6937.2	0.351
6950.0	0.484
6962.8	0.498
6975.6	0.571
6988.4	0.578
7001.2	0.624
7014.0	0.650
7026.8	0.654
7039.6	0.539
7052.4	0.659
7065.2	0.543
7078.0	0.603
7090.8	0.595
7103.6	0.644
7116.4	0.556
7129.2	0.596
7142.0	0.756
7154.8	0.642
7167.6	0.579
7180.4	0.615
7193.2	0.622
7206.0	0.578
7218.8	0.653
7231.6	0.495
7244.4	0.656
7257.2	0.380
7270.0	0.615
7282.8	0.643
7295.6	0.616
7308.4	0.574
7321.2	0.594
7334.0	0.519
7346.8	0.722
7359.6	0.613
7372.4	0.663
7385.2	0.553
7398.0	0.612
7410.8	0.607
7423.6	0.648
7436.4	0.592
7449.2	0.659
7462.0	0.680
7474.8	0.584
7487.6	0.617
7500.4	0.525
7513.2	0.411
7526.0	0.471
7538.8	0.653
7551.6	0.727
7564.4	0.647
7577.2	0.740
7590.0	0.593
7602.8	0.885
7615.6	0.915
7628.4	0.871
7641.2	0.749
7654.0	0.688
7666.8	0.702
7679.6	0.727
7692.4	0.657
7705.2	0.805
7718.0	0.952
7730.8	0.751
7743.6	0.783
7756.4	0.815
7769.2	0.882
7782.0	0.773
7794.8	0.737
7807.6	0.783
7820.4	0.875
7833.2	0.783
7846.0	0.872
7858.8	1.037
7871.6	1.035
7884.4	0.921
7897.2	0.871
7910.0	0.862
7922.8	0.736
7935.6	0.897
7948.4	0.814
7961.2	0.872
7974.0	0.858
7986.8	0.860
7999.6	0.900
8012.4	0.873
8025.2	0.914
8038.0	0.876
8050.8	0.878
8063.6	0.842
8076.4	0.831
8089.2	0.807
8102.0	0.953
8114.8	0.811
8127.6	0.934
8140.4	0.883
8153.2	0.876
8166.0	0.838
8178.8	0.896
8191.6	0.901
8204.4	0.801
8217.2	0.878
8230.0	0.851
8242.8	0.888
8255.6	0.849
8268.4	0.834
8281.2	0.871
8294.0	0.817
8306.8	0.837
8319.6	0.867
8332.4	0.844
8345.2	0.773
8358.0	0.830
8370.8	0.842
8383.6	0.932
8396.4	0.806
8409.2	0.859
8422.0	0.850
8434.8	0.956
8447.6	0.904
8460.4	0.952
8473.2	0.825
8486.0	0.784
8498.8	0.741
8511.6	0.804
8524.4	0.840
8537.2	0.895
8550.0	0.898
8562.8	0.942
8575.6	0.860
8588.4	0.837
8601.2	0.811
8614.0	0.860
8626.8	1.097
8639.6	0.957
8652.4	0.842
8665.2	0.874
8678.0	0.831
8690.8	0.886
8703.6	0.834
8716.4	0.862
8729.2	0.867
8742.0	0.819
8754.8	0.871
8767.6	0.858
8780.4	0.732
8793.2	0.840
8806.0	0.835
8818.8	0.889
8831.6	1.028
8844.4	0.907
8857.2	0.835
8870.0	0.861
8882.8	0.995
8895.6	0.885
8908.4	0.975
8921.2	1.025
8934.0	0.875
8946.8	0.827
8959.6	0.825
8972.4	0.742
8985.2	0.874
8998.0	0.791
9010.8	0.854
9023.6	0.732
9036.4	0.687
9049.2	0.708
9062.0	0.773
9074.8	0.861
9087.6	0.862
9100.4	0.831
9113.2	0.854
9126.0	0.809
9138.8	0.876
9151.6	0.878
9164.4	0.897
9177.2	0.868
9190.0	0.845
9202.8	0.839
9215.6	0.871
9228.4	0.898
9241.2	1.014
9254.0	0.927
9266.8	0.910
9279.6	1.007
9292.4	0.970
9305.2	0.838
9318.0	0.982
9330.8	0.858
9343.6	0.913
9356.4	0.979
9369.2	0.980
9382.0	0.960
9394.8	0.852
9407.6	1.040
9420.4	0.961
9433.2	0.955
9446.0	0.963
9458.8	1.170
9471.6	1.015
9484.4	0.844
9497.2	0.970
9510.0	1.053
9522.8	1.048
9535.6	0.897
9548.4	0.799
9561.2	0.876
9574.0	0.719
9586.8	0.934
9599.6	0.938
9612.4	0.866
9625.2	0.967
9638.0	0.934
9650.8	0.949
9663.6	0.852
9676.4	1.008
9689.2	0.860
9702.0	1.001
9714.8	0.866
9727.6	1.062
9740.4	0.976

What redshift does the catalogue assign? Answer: 0.746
